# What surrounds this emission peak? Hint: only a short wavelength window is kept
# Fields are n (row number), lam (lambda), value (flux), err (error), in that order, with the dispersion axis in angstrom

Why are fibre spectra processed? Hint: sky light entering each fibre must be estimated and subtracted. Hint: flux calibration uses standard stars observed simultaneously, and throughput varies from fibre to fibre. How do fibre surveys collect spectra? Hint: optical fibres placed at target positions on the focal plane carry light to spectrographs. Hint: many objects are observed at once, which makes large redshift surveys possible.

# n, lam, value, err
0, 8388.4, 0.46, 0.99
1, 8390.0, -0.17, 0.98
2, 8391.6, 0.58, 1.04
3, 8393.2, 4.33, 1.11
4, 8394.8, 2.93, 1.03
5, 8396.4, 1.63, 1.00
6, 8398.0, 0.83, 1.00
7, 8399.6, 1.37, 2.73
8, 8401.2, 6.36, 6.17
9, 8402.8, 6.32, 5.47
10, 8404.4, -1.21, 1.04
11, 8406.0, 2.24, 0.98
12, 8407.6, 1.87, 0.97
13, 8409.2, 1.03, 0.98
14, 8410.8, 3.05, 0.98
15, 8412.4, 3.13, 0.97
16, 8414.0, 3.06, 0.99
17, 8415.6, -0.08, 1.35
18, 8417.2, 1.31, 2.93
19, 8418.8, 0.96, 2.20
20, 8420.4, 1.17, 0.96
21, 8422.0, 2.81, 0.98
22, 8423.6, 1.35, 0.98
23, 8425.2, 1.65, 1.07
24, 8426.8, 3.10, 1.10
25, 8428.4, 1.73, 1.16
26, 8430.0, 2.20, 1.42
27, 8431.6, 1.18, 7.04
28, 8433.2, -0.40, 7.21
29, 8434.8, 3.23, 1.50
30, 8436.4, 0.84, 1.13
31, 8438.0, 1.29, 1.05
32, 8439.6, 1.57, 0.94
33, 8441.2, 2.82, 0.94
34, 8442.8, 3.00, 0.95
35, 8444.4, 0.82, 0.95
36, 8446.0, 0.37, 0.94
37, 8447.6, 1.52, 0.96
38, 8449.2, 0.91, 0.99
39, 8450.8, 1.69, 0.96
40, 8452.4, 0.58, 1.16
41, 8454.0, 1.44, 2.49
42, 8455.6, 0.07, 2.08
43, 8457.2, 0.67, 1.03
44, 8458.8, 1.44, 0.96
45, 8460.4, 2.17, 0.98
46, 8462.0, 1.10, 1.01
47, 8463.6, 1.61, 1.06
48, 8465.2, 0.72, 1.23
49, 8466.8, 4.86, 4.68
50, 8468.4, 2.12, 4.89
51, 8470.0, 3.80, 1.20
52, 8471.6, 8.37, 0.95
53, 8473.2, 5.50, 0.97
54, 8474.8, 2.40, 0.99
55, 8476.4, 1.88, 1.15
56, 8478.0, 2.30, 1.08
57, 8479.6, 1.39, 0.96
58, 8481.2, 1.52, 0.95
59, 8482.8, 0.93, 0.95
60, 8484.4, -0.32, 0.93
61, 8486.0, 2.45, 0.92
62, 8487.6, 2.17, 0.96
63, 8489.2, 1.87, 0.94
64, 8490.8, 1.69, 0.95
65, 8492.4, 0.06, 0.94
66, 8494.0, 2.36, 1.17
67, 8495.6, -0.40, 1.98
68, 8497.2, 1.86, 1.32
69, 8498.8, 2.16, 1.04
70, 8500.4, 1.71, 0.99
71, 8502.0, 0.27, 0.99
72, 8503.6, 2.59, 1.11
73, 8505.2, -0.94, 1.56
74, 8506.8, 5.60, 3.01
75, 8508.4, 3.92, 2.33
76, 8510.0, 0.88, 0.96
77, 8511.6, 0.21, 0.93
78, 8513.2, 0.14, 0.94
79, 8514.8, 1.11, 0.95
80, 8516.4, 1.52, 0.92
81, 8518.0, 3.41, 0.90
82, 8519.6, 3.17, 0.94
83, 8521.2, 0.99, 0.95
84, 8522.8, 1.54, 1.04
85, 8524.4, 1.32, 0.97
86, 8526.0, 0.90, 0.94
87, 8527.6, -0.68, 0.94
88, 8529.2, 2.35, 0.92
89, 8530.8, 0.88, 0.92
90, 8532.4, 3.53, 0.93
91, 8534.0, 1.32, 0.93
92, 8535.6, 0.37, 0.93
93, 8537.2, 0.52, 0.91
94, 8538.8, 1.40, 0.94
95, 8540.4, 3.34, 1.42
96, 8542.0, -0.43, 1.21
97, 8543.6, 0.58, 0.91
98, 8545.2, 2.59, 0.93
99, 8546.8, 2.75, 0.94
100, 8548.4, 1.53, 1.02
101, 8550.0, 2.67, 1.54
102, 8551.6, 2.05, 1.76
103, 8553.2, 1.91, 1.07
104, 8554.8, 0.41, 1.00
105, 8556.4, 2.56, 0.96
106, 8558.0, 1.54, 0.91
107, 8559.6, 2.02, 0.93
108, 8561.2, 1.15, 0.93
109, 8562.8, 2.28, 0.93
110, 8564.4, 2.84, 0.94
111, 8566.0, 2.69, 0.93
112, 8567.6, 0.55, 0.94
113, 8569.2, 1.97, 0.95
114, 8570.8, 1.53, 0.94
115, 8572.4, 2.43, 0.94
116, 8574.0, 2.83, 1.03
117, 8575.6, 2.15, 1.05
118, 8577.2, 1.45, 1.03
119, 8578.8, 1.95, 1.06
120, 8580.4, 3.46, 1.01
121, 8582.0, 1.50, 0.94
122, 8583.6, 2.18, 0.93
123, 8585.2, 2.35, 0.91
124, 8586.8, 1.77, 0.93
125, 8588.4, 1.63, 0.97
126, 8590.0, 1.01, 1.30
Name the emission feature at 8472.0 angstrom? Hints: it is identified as H-gamma 4340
